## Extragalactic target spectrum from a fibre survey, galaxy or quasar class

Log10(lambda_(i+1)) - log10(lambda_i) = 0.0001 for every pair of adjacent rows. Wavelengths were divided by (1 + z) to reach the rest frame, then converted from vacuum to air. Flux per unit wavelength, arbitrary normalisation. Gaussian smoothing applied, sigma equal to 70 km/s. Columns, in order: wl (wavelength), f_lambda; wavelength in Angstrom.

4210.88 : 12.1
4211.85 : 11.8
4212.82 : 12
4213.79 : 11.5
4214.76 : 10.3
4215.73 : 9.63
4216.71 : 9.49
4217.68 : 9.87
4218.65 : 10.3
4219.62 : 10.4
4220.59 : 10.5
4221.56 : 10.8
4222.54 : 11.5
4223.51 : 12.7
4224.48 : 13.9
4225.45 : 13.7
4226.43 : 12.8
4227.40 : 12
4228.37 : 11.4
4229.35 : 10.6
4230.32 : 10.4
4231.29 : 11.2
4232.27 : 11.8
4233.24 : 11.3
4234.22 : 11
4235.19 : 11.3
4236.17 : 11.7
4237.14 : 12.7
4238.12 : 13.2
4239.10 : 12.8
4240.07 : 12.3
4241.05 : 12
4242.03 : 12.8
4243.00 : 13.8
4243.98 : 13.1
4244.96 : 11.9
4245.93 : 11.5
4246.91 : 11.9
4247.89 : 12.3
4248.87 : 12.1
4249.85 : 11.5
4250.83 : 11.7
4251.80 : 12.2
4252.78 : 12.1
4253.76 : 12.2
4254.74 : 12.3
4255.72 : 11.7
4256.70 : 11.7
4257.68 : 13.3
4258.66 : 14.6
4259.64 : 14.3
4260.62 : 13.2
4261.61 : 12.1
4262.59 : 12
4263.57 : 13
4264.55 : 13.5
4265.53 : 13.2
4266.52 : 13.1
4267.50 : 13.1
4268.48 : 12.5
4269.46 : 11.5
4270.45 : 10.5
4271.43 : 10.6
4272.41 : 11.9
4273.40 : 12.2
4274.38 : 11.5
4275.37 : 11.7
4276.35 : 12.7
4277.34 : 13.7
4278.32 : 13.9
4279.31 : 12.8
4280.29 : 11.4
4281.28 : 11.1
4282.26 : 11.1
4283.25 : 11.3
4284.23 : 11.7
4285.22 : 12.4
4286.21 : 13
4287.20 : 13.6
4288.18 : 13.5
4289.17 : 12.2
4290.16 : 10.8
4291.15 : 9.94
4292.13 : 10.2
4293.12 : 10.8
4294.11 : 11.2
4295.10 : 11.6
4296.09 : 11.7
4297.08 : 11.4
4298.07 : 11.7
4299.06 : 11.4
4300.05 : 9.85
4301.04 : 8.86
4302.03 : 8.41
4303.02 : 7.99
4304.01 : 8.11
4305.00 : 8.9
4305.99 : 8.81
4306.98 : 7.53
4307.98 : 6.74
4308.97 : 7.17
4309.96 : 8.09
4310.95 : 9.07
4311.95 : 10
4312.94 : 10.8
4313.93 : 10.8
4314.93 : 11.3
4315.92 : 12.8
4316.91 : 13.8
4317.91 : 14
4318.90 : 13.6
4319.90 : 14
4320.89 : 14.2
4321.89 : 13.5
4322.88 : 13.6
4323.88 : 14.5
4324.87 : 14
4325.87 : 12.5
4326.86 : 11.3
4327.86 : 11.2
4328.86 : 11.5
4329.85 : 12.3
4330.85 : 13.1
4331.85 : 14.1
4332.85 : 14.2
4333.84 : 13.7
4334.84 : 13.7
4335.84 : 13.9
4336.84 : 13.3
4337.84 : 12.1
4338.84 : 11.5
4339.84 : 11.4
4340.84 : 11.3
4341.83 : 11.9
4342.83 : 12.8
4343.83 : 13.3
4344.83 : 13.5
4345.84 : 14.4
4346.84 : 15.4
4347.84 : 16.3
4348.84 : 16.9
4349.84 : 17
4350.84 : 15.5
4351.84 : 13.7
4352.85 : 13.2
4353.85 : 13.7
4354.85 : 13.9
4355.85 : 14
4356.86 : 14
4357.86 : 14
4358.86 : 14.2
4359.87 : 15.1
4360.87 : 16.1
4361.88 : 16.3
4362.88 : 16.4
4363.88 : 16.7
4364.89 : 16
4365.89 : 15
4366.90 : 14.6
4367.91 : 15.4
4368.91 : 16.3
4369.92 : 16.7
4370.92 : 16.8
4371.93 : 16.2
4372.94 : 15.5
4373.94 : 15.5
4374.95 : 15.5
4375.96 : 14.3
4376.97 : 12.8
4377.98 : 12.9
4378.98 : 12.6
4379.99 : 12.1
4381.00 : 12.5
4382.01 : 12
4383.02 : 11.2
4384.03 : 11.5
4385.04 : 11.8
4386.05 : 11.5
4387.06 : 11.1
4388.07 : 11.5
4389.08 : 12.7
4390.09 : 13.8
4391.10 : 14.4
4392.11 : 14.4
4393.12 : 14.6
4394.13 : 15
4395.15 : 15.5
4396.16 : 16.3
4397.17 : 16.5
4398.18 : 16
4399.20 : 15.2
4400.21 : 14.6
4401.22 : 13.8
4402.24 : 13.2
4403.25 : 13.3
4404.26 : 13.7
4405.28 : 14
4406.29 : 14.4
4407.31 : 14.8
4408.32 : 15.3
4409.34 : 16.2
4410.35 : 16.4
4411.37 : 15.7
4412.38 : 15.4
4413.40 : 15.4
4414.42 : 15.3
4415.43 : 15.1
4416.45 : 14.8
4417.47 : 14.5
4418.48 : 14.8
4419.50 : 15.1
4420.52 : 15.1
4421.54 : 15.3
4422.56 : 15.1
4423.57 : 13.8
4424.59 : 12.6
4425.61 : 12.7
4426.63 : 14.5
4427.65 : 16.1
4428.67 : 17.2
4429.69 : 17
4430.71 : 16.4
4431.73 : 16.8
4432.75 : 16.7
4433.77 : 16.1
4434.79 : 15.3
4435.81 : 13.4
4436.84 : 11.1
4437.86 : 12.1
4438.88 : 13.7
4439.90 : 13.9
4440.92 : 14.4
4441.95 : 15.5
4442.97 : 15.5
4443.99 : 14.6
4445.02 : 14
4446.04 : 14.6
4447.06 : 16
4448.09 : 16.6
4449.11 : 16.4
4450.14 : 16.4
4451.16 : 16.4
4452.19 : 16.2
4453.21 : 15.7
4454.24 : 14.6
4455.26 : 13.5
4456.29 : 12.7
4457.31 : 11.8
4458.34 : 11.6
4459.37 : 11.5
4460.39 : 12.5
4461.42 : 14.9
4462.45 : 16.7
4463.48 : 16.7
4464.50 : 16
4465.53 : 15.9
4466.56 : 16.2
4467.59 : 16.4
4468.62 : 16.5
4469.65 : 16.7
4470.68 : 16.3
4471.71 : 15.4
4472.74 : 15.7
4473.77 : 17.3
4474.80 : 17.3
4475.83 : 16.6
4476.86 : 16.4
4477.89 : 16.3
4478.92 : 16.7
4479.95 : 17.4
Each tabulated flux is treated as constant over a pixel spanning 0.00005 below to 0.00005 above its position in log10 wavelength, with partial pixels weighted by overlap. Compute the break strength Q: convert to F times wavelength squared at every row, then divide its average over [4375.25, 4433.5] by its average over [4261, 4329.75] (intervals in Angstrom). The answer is 1.3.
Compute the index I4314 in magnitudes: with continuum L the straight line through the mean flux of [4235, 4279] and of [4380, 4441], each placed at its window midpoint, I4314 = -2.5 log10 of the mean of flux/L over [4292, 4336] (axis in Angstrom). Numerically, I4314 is 0.16 mag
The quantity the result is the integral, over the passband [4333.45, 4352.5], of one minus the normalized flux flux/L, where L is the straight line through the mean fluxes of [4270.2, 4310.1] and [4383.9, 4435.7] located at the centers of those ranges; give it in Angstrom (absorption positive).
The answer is -1.8 Angstrom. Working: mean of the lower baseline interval 10.9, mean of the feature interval 13.8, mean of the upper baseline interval 14.7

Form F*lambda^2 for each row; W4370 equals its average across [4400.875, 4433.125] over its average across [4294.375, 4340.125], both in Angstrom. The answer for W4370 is 1.37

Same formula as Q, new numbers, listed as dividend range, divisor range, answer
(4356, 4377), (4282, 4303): 1.43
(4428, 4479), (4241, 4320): 1.43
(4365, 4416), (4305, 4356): 1.17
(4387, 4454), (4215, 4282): 1.34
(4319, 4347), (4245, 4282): 1.09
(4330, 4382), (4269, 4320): 1.33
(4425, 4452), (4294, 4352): 1.32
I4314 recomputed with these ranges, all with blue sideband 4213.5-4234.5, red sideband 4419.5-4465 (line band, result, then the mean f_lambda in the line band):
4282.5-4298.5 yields 0.06 mag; 11.7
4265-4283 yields -0.01 mag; 12.1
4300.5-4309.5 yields 0.48 mag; 8.07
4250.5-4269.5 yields -0.08 mag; 12.7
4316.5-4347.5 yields -0.02 mag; 13.2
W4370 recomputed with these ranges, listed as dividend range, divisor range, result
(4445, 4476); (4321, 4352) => 1.20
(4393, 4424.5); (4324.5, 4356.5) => 1.15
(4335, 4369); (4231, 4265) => 1.22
